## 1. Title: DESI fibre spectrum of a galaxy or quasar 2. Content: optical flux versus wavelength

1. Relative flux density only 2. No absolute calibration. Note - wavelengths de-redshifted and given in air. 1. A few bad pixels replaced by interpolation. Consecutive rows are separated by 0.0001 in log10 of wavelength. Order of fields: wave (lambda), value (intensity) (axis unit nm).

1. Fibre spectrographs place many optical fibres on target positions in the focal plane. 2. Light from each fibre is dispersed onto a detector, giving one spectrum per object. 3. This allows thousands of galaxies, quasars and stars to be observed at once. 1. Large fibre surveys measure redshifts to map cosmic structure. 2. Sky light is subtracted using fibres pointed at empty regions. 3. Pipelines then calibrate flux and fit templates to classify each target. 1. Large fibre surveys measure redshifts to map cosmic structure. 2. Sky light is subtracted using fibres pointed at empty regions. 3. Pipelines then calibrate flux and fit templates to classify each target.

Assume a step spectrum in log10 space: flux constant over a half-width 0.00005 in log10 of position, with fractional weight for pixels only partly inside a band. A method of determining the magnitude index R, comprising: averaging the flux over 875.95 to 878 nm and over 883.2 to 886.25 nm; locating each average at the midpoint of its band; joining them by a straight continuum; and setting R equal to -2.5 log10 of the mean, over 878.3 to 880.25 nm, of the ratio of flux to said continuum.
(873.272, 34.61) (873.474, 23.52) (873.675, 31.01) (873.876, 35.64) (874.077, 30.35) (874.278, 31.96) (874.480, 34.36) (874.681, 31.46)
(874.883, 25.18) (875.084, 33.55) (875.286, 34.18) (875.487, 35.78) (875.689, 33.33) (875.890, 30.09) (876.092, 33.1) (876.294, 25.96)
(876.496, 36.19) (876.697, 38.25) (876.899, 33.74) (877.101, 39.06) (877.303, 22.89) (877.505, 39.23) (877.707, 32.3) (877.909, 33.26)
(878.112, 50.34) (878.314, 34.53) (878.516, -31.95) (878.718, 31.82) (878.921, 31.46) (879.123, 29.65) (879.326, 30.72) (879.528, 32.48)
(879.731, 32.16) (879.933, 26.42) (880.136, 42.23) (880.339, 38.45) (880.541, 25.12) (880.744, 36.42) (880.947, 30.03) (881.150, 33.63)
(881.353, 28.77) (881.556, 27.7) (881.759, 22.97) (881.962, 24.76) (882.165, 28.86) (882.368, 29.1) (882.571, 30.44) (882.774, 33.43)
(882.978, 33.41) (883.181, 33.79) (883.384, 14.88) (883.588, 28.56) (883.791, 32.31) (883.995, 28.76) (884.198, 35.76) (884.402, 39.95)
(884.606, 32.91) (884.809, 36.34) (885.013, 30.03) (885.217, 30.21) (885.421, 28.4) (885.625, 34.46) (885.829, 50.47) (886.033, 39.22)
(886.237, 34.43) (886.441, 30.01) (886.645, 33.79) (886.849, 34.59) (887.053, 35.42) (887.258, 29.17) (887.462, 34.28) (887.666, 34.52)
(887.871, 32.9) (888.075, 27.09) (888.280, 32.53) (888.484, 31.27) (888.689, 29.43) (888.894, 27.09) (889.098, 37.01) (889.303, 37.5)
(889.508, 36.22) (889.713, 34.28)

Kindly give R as 0.282 mag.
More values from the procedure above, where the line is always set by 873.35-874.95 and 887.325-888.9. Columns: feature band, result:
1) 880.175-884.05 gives 0.045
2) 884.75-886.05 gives -0.134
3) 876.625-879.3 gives 0.046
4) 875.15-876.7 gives -0.081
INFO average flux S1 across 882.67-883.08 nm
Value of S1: 33.4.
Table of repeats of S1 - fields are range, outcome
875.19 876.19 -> 33.3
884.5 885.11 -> 33.2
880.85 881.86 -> 28.6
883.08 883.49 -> 24.3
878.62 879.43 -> 30.9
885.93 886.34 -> 36.9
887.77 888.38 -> 30.8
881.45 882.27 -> 26.1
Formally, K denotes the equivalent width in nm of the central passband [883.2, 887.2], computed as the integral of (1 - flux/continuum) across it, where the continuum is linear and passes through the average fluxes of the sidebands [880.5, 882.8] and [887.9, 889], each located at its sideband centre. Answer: -0.493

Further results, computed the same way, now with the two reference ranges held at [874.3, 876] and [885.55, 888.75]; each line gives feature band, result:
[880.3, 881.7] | 0.09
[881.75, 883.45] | 0.25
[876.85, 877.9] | -0.03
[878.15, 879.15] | 0.38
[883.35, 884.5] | 0.09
